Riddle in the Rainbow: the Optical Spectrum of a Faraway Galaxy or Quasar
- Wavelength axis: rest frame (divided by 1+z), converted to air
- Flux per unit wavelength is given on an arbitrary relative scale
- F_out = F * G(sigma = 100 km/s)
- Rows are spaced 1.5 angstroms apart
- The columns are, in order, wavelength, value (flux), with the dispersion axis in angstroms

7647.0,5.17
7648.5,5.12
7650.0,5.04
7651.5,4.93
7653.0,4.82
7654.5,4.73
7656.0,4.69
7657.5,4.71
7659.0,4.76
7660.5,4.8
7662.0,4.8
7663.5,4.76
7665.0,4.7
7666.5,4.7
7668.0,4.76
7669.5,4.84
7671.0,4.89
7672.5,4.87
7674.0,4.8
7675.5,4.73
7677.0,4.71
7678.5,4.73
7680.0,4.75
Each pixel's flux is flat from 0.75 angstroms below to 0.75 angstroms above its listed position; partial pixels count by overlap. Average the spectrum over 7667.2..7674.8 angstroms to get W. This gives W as 4.83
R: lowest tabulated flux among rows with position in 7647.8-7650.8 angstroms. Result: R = 5.04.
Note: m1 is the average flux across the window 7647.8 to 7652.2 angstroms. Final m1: 5.03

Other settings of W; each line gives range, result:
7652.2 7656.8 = 4.75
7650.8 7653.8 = 4.87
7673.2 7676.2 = 4.77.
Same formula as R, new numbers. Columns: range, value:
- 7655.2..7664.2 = 4.69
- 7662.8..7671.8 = 4.7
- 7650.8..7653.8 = 4.82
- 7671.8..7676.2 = 4.73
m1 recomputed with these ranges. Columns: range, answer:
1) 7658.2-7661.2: 4.78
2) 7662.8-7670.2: 4.75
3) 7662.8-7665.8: 4.73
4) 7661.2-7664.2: 4.78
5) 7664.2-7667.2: 4.7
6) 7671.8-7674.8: 4.83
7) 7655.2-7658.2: 4.7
